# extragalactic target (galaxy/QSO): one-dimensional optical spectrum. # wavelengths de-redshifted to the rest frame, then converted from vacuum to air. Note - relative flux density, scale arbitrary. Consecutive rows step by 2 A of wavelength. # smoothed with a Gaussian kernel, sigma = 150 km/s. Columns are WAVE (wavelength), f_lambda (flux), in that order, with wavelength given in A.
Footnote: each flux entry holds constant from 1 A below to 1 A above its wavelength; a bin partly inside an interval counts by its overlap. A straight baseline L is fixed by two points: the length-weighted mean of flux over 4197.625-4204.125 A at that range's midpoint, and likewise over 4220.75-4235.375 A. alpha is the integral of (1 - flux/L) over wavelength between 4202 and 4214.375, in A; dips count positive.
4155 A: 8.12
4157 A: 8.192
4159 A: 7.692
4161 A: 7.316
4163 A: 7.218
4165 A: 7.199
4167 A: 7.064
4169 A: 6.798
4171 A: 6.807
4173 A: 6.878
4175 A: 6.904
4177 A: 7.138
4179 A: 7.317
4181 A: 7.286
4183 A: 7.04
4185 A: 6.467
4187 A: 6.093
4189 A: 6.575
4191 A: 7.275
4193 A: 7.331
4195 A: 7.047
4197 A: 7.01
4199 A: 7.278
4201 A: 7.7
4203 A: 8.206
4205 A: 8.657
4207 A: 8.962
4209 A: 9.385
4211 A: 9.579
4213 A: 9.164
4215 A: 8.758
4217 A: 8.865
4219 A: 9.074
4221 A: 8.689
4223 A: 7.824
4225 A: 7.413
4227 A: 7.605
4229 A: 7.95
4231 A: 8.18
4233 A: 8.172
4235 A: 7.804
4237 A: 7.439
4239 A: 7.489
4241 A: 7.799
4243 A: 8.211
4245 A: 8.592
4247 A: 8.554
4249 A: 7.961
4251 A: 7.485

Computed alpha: -1.95 A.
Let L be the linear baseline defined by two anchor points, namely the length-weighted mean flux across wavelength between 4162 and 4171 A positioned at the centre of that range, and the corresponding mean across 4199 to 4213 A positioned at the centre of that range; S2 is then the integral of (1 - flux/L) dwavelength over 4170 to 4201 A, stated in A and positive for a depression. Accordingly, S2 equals 3.3 A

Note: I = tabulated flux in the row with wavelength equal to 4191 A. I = 7.275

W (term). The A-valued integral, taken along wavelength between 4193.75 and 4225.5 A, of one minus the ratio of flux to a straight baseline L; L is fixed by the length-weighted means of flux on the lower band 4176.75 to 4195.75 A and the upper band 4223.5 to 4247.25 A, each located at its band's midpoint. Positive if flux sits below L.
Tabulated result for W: -4.1 A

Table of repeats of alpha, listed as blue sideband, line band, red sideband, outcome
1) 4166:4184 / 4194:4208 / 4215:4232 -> -0.29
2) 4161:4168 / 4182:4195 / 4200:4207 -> 1.74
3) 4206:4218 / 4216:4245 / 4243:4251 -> 2.00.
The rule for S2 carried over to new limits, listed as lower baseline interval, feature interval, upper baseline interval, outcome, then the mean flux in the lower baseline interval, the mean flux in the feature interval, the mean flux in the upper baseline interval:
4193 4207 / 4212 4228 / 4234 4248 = -1.2 A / 7.72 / 8.42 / 7.98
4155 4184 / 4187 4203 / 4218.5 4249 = 0.8 A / 7.24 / 7.17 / 8.03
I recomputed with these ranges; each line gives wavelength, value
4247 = 8.554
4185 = 6.467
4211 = 9.579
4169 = 6.798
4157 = 8.192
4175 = 6.904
